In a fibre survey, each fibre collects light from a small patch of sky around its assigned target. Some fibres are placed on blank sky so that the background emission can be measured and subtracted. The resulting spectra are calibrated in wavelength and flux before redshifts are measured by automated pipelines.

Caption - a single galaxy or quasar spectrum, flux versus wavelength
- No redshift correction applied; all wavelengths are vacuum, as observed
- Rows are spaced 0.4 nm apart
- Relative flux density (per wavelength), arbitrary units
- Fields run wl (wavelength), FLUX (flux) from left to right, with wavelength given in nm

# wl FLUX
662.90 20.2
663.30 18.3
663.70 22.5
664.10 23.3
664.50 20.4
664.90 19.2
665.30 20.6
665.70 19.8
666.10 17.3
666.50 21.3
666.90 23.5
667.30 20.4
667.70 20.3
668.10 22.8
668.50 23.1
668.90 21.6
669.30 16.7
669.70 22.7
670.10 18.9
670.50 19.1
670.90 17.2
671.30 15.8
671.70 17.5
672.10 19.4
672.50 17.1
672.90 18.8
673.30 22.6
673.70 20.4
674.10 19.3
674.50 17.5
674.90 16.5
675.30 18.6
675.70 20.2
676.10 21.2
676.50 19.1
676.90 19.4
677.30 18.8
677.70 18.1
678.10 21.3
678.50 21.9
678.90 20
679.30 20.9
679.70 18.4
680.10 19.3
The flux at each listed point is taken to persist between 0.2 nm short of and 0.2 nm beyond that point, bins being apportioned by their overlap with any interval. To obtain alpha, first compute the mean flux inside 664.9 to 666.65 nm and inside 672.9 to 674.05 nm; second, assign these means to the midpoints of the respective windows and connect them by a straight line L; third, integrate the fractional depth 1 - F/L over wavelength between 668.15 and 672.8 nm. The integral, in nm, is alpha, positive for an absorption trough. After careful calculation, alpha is 0.27 nm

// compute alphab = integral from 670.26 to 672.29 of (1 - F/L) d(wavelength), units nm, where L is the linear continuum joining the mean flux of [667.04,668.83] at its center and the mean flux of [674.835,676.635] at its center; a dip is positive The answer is 0.28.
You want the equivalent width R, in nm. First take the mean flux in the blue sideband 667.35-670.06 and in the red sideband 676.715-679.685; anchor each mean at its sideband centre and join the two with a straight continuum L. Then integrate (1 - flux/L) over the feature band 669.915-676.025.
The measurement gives 0.56 nm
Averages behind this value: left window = 21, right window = 20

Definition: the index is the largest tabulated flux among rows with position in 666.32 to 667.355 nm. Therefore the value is 23.5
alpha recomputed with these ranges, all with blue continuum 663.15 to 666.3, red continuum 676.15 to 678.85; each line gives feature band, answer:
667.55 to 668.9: -0.13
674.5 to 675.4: 0.11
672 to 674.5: 0.07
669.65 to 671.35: 0.12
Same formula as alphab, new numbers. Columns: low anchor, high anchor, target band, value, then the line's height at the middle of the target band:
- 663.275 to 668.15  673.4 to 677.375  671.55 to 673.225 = 0.096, 19.7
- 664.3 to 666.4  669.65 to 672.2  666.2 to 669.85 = -0.433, 19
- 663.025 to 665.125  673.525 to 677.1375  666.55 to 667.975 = -0.084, 20.3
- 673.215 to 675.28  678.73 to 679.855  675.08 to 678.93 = -0.075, 19.5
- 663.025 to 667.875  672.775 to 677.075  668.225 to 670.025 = -0.073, 20.1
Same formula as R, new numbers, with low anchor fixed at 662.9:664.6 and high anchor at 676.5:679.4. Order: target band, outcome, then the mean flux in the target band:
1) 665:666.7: 0.096 nm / 19.7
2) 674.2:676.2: 0.145 nm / 18.7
